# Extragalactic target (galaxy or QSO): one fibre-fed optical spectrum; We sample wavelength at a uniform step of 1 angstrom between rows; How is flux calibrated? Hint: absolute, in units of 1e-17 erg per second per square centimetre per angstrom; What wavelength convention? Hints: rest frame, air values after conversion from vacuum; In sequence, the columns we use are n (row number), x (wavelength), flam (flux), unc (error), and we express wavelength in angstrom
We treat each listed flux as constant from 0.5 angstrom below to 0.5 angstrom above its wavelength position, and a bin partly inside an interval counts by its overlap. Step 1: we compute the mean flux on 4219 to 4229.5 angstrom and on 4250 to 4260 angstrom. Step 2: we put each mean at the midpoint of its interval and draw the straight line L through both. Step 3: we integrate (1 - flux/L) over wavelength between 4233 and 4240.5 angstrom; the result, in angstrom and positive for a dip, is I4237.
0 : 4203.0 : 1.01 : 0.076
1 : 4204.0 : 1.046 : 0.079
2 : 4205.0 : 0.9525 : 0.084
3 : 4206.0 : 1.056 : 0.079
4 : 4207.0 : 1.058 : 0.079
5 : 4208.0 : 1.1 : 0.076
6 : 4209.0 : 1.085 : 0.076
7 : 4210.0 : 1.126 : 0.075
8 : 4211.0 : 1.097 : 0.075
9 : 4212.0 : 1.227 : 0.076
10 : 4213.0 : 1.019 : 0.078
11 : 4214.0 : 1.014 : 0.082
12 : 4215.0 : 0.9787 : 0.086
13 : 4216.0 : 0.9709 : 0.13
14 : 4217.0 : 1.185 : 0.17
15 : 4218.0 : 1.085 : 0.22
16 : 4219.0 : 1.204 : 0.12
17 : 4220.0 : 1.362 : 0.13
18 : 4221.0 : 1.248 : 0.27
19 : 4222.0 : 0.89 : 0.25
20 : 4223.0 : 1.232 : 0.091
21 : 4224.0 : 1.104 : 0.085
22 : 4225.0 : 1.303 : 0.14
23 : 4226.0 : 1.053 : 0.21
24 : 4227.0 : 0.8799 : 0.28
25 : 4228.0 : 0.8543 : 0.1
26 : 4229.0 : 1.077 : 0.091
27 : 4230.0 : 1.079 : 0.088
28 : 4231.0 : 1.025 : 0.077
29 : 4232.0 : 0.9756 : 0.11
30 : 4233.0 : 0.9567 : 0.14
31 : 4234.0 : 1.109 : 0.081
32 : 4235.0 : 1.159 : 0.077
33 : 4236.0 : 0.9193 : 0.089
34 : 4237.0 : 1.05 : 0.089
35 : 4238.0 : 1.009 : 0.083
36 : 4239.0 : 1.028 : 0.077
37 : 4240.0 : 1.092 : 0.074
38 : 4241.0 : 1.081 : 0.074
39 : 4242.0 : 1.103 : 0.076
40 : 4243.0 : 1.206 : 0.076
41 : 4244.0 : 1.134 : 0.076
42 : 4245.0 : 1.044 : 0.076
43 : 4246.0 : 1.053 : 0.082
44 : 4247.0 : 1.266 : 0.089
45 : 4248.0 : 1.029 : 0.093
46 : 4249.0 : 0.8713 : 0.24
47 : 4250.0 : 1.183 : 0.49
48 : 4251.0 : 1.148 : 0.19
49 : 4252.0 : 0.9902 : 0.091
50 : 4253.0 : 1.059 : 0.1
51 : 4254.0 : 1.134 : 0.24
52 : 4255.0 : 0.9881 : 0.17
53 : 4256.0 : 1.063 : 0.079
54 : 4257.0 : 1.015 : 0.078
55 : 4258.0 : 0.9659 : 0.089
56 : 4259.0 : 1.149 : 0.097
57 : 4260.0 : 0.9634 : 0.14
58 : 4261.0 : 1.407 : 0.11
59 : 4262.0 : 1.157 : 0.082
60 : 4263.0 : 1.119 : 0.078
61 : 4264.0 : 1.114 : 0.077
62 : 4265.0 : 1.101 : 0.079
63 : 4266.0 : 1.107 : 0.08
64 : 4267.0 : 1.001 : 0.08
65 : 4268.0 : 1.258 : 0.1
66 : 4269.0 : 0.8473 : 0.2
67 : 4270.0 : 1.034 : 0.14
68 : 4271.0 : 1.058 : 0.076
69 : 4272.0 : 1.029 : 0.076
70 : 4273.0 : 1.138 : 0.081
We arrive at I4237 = 0.3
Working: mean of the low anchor 1.11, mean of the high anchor 1.06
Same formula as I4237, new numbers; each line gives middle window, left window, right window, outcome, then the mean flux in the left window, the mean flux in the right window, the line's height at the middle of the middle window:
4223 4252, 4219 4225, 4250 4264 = 1.9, 1.18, 1.09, 1.14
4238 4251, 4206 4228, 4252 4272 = 0.0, 1.1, 1.08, 1.09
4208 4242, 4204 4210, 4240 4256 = -0.2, 1.06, 1.09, 1.07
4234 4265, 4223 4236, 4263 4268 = -0.1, 1.05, 1.1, 1.08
